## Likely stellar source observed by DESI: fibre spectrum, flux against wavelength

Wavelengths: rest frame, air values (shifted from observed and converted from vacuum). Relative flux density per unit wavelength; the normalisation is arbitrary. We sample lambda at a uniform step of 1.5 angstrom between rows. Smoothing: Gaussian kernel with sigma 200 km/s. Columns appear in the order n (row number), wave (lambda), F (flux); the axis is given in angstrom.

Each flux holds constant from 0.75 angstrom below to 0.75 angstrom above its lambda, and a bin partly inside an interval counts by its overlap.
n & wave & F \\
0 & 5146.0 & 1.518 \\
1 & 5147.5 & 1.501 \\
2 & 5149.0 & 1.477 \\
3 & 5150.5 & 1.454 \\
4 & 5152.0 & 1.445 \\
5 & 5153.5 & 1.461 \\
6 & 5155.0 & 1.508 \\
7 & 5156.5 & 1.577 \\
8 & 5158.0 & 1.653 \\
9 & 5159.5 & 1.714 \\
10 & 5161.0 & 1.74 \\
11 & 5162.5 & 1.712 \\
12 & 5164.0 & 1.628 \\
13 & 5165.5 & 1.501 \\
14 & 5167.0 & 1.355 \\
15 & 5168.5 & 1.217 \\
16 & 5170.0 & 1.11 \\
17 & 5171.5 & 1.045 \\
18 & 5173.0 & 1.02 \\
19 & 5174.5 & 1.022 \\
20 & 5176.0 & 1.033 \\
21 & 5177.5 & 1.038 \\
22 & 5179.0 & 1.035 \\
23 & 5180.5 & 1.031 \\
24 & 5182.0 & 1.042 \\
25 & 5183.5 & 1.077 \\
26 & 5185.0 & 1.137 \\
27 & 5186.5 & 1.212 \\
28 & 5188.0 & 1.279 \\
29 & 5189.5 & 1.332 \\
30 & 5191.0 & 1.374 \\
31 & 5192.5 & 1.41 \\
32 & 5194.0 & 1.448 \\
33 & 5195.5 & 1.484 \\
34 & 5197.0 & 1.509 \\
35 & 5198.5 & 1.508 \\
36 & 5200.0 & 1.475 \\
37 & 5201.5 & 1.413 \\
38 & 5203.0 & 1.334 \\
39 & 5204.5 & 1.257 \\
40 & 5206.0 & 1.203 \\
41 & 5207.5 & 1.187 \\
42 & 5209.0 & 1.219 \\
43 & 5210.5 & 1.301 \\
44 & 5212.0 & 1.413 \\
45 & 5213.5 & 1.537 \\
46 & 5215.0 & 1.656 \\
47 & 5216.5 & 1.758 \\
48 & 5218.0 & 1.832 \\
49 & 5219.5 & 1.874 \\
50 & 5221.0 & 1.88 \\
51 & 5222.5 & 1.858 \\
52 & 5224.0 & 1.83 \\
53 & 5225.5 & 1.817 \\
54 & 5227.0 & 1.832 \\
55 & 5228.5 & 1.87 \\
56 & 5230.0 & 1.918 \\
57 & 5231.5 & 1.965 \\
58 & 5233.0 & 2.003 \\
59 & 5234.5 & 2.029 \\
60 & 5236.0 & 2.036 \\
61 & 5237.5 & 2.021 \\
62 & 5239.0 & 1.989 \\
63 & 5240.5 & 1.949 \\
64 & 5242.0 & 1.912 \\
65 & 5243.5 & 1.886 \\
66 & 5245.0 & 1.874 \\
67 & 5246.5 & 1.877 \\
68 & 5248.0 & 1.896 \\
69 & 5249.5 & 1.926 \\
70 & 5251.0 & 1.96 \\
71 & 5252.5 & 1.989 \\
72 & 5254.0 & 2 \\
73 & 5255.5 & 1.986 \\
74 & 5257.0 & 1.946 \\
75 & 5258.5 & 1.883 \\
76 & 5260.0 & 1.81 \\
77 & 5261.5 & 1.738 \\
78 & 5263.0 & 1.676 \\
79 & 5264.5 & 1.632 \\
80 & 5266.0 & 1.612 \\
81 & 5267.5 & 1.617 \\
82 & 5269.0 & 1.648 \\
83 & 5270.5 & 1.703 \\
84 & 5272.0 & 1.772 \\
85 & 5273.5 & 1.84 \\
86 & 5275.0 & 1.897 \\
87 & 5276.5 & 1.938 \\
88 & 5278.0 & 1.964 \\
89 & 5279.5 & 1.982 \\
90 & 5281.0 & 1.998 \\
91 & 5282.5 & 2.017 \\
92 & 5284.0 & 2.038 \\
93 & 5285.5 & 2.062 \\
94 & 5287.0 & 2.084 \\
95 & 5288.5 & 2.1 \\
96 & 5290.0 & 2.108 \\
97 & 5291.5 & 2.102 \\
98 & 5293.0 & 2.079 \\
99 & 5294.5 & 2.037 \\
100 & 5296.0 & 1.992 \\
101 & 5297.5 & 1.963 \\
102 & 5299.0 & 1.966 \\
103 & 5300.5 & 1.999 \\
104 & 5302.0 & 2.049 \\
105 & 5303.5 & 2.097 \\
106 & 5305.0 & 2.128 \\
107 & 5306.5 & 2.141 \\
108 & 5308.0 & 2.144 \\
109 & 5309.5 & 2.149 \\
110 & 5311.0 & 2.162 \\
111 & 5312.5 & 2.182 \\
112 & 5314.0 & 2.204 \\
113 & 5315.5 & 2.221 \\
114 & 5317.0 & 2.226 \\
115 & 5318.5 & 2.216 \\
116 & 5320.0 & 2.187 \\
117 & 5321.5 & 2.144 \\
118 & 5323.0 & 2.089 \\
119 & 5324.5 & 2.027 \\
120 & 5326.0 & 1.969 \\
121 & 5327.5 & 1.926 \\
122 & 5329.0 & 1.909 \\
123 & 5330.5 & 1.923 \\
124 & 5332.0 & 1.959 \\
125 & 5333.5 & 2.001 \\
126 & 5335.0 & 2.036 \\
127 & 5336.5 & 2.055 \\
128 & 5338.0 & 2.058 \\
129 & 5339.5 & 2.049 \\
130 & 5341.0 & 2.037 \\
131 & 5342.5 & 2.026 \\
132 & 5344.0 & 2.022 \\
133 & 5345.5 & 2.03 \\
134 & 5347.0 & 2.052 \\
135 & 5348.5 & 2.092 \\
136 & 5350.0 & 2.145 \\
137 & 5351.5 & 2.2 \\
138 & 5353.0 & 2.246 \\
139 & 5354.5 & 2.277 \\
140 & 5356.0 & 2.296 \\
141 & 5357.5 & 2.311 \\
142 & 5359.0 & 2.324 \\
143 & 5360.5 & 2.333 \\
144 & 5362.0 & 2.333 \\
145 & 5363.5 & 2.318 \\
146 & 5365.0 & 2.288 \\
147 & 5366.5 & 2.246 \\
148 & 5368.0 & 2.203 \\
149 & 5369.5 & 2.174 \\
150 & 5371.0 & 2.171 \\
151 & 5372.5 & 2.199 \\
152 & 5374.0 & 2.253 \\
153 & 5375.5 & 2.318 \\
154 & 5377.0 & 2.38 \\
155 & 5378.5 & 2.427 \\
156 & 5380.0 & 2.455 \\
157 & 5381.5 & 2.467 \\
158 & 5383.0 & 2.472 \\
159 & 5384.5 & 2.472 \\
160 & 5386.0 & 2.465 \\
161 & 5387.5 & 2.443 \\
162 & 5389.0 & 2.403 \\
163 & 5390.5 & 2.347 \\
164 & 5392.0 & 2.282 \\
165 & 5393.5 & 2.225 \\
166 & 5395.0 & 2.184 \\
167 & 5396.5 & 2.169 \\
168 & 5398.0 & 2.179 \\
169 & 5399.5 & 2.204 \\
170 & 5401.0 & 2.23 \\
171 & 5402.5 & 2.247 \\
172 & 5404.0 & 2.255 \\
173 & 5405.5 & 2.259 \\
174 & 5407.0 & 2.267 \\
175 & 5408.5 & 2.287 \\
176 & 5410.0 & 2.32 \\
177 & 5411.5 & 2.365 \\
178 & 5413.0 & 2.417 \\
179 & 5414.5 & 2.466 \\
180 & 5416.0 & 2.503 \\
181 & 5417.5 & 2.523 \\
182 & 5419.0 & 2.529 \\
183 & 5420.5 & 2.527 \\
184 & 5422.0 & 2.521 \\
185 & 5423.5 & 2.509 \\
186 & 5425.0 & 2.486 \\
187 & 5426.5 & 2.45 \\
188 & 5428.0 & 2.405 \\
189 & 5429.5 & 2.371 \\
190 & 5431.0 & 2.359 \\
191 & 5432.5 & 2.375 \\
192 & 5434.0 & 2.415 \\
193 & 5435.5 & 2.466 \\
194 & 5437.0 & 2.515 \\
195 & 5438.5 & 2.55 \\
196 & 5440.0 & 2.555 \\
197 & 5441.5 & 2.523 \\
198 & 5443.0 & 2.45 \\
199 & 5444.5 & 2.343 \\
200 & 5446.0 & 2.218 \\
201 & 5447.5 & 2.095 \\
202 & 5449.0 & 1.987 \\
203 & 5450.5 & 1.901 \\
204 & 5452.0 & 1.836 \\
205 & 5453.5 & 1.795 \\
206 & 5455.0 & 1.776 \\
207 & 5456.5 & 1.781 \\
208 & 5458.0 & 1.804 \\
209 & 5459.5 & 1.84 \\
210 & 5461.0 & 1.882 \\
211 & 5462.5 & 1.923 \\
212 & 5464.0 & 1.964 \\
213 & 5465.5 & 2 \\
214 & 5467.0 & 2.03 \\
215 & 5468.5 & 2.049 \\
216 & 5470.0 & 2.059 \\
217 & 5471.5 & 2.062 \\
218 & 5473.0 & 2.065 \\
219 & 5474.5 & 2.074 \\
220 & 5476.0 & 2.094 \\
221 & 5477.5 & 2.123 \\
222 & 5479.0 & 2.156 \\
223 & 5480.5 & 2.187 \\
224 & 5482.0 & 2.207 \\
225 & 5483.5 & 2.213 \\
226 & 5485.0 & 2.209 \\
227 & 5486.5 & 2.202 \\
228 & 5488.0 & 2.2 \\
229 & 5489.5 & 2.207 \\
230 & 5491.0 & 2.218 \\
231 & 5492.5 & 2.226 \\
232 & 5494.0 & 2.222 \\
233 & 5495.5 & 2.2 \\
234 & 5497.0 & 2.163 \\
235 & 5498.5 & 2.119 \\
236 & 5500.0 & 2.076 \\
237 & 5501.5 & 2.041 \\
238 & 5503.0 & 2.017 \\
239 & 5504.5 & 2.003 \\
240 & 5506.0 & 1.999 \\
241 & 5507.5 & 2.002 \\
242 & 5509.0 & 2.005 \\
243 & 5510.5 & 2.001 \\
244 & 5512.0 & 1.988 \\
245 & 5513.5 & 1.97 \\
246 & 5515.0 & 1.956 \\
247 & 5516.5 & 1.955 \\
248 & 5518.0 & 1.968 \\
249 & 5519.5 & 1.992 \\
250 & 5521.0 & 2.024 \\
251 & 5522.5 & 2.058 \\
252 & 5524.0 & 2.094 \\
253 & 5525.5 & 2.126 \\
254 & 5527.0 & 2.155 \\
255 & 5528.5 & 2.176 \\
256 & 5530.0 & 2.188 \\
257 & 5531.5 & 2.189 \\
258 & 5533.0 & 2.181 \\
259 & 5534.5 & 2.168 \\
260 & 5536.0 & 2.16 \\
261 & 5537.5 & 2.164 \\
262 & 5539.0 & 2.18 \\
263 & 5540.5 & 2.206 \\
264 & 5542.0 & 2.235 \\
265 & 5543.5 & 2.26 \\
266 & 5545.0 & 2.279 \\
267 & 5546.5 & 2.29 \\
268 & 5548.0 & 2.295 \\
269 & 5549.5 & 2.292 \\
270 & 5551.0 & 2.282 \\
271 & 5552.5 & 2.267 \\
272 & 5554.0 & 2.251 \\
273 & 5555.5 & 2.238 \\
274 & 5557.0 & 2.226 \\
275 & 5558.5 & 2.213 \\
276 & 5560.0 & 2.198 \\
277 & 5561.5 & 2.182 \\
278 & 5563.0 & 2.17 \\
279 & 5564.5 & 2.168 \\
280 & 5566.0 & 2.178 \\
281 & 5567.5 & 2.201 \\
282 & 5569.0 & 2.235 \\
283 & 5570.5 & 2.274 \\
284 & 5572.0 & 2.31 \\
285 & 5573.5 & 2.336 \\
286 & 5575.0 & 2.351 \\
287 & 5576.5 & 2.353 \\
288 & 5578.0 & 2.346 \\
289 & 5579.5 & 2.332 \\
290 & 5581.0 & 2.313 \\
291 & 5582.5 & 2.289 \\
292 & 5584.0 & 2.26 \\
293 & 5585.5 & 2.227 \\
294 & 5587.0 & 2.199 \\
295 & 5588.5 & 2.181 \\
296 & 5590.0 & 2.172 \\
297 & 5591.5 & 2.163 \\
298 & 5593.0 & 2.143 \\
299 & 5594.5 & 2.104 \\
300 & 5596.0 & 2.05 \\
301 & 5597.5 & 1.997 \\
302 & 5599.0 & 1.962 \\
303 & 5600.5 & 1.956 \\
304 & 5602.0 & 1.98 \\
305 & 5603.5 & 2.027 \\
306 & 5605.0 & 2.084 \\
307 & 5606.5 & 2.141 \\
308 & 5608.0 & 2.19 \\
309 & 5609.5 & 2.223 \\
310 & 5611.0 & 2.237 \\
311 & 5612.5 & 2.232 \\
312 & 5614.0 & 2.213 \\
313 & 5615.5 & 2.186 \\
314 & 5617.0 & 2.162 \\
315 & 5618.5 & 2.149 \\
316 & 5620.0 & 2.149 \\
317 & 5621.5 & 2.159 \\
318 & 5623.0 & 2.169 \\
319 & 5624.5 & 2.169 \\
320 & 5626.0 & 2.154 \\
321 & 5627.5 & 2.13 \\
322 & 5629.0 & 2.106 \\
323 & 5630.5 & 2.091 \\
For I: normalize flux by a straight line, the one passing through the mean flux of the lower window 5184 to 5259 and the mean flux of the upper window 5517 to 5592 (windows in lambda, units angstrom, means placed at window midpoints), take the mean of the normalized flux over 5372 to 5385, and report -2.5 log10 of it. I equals -0.228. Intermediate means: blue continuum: 1.68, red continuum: 2.21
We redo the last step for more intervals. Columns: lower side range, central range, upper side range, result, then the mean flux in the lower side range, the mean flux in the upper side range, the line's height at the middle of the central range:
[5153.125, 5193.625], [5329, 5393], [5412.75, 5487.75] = -0.158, 1.31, 2.21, 1.92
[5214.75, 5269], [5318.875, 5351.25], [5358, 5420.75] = 0.062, 1.87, 2.33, 2.16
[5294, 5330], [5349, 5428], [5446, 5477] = -0.156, 2.09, 1.96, 2.02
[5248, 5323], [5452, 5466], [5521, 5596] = 0.150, 1.99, 2.22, 2.13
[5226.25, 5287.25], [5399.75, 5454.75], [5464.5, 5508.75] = -0.137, 1.9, 2.12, 2.06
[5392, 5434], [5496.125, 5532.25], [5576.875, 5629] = 0.100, 2.36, 2.16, 2.25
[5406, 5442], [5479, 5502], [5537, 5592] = 0.082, 2.44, 2.25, 2.35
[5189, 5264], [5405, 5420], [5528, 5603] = -0.204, 1.72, 2.21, 1.99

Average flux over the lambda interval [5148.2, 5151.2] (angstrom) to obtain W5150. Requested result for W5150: 1.47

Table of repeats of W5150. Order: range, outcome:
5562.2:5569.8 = 2.19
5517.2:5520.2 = 1.98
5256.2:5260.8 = 1.88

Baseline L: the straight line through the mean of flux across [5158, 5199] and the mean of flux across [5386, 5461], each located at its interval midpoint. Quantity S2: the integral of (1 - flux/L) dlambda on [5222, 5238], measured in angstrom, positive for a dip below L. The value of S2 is -4.4 angstrom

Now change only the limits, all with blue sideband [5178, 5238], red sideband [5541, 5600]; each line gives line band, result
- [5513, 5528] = 0.68 angstrom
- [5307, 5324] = -4.26 angstrom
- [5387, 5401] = -2.81 angstrom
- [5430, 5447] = -3.93 angstrom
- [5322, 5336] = -1.78 angstrom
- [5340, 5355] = -2.59 angstrom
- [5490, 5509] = -0.14 angstrom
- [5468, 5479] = -0.23 angstrom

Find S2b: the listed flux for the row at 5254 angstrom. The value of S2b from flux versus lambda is 2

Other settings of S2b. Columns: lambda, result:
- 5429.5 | 2.371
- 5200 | 1.475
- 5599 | 1.962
